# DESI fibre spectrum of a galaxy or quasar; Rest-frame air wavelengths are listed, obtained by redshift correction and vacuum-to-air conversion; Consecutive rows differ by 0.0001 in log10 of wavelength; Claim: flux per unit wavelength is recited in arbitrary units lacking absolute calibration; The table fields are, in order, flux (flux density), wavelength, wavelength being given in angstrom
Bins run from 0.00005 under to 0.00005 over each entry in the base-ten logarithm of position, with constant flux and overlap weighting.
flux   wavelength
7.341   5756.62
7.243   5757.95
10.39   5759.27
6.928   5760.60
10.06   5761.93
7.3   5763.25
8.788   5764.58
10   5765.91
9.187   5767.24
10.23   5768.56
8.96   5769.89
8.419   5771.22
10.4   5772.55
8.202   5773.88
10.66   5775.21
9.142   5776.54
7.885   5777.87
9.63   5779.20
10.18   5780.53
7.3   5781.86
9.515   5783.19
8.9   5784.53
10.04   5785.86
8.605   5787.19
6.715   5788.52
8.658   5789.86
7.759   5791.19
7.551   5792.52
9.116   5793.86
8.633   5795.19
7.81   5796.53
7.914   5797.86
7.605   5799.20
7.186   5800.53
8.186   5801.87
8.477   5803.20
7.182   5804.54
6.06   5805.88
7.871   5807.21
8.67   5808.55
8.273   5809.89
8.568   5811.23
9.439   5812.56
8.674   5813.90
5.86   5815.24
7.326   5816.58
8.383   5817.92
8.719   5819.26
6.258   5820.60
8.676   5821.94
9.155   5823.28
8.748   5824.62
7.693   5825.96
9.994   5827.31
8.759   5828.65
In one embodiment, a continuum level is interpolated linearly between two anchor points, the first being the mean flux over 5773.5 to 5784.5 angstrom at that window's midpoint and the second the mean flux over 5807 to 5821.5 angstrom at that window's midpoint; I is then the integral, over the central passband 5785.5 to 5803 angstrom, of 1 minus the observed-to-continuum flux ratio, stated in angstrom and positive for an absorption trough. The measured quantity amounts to 1.0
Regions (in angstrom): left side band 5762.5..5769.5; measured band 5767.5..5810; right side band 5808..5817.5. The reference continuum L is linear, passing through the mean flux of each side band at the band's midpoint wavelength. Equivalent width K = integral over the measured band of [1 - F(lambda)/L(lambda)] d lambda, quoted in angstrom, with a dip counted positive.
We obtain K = 0.69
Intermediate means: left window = 9.12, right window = 8.12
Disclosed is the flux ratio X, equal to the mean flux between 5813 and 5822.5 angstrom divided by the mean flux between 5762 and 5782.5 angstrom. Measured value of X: 0.8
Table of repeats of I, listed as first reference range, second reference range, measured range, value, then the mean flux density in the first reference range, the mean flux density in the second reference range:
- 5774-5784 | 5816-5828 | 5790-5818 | 2.36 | 9.13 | 8.33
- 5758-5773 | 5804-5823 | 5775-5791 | -0.40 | 9.06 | 7.89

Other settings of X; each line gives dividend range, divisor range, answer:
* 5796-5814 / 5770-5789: 0.89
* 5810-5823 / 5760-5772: 0.90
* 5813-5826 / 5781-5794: 0.95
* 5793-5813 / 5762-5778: 0.88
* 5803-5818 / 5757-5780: 0.87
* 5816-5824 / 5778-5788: 0.89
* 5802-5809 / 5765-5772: 0.82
